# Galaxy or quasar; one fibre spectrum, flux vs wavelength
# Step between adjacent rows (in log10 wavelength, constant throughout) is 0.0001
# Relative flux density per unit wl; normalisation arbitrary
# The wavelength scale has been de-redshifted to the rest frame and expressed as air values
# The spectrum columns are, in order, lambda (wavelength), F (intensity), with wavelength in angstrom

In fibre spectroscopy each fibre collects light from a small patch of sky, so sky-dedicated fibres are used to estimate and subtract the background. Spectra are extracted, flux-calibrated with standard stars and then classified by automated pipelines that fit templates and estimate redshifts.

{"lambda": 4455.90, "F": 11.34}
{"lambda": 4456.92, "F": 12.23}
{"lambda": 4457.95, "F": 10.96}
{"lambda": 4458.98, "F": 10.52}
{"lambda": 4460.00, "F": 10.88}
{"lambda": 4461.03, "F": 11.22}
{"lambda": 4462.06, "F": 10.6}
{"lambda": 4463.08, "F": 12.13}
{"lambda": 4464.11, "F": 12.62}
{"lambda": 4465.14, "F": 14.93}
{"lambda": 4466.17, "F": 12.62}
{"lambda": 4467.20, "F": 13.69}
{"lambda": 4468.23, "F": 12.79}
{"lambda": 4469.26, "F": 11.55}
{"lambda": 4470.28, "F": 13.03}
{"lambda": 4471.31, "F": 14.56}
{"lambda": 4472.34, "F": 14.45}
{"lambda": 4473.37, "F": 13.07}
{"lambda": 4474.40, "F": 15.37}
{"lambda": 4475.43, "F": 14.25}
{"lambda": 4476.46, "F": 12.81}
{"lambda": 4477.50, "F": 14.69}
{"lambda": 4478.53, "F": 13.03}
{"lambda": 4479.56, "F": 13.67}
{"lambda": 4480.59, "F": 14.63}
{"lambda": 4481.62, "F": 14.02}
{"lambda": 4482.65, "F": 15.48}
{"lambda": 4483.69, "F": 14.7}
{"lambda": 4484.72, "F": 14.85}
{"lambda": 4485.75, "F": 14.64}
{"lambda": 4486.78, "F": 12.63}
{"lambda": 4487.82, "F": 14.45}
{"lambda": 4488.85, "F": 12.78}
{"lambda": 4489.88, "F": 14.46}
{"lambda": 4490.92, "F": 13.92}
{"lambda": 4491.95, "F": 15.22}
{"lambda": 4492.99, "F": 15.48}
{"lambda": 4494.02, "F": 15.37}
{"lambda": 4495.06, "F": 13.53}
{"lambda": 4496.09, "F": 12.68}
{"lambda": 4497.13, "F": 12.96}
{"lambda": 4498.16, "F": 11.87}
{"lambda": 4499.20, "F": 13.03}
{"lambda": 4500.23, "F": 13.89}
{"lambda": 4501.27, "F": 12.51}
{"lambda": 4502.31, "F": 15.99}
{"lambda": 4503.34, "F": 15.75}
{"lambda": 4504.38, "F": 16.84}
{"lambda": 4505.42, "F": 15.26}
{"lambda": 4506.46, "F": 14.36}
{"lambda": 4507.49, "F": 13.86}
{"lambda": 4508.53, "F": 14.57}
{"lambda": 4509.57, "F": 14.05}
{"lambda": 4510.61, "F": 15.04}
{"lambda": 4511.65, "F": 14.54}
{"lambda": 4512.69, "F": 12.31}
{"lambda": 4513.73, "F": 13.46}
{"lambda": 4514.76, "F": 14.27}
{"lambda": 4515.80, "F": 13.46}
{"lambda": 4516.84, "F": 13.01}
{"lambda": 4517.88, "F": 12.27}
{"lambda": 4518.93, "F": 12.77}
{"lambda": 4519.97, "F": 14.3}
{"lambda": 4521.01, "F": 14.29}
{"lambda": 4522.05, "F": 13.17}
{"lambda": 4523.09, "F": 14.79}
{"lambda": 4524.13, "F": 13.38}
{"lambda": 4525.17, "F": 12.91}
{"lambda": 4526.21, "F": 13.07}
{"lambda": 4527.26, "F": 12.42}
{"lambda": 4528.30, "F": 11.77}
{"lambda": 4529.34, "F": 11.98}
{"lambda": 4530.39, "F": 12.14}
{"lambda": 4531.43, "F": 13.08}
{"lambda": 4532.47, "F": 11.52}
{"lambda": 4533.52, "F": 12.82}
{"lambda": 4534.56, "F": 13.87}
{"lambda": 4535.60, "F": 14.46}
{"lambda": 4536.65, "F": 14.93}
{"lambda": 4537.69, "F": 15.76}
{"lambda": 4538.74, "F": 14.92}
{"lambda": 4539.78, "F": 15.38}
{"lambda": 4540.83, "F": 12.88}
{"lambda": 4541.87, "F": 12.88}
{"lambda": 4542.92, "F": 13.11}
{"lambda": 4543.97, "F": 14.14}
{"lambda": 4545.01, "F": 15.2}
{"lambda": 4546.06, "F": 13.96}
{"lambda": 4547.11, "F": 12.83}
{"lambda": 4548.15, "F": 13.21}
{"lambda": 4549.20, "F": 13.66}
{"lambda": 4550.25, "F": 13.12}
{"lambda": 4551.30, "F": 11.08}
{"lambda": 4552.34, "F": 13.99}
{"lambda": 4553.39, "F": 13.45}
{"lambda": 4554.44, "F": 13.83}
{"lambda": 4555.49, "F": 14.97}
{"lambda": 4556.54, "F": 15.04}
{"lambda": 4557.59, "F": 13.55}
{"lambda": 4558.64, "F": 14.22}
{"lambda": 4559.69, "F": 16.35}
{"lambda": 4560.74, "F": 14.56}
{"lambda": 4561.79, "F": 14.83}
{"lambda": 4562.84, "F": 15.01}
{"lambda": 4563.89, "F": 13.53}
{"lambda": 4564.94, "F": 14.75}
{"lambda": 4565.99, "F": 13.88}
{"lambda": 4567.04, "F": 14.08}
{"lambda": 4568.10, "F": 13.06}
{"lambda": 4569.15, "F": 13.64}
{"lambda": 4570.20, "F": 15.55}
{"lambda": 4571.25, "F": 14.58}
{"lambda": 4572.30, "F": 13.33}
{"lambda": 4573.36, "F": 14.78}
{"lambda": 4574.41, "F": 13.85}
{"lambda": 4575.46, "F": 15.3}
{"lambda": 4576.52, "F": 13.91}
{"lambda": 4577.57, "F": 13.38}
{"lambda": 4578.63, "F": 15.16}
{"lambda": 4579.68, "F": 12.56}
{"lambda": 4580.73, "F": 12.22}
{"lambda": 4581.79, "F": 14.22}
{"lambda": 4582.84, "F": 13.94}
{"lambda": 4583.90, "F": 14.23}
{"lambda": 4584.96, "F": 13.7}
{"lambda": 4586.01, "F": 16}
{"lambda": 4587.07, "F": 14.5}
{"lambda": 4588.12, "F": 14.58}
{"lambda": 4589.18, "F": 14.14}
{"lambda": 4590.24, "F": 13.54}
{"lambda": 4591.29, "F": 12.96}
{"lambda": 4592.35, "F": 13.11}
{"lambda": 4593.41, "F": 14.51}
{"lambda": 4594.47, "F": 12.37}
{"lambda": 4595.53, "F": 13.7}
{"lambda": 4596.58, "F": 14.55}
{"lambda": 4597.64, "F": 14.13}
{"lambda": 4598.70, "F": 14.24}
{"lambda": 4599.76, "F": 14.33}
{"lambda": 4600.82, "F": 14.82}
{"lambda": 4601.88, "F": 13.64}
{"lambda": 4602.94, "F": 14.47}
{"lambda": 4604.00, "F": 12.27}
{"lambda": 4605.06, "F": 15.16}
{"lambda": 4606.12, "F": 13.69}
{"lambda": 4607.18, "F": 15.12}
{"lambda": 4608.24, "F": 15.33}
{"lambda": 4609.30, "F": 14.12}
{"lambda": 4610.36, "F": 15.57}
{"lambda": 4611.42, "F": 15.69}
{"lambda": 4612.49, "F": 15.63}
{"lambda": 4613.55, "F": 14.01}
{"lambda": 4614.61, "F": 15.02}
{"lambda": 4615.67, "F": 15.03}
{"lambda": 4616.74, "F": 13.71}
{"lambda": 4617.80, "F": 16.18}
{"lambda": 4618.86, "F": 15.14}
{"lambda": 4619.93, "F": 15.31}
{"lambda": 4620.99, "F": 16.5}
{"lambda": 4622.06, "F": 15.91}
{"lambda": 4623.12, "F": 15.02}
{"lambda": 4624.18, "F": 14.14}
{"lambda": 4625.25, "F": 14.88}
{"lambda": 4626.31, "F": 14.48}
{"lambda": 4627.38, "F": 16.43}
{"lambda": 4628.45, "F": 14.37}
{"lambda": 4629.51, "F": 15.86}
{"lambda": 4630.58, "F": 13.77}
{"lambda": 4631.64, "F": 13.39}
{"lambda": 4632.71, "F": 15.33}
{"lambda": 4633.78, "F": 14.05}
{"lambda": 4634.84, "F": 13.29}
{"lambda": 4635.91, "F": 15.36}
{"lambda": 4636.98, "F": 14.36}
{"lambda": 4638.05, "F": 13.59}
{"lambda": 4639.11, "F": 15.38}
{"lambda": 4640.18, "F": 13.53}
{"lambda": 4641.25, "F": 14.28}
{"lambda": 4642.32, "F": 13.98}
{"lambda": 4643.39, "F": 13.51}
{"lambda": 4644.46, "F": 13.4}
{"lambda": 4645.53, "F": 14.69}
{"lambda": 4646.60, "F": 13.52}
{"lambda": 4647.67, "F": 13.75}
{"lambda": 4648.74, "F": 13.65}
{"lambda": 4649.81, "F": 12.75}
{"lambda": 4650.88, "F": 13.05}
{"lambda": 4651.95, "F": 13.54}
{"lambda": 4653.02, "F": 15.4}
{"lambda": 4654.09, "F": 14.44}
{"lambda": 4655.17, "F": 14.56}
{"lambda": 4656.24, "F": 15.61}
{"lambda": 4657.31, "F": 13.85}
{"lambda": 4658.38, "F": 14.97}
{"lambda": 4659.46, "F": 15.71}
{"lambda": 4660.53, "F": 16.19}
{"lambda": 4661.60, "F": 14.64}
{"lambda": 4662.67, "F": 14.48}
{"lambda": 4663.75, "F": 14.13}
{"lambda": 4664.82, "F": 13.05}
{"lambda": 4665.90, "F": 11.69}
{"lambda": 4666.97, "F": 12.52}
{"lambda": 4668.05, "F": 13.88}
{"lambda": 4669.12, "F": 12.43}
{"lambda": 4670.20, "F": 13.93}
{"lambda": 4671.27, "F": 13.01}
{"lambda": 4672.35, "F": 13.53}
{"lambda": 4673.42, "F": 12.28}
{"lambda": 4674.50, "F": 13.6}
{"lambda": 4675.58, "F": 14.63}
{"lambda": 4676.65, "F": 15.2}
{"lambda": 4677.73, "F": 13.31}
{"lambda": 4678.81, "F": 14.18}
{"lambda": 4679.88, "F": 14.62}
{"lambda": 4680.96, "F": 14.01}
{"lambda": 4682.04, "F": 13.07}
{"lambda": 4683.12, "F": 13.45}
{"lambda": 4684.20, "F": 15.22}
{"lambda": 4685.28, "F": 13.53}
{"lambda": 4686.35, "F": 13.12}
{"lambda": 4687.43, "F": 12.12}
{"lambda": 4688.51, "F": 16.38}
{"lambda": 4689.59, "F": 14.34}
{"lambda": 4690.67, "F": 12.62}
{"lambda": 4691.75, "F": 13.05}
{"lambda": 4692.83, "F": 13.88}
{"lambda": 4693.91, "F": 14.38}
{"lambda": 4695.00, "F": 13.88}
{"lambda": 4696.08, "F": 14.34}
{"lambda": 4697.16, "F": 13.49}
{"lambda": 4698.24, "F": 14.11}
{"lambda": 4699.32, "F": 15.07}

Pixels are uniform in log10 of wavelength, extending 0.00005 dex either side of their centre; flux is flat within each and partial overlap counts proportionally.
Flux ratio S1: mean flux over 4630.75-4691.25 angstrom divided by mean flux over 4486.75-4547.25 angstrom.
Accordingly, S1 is 1.01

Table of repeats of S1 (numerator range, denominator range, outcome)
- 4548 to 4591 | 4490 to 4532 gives 1.02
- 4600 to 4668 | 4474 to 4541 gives 1.04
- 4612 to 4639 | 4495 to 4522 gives 1.07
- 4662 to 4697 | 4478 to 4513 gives 0.96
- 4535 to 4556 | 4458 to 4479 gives 1.08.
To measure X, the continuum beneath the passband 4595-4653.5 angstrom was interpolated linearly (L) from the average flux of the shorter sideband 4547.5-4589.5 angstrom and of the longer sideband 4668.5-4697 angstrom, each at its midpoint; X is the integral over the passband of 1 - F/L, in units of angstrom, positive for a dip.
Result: -2.3 angstrom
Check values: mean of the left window 14.1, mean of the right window 13.8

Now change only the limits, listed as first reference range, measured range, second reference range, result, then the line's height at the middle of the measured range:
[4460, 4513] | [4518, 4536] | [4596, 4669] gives 1.2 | 14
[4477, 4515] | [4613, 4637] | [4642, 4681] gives -1.5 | 14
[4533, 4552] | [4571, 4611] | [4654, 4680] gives -0.7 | 13.9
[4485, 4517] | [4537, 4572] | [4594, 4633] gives 0.7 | 14.4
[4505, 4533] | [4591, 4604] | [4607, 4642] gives 0.6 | 14.5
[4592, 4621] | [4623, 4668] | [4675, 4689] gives 0.1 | 14.3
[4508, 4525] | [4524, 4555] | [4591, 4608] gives 0.9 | 13.8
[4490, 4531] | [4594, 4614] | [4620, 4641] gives 0.2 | 14.5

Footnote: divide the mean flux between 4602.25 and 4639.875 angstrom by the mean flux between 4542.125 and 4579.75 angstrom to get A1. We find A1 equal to 1.05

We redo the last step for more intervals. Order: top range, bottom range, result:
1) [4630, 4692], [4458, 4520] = 1.02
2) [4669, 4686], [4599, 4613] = 0.94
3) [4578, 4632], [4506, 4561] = 1.06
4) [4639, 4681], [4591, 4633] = 0.96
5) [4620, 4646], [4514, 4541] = 1.08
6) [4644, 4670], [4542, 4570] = 1.00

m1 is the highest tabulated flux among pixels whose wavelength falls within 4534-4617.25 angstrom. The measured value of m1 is 16.35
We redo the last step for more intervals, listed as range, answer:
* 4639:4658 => 15.61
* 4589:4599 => 14.55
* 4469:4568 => 16.84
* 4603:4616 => 15.69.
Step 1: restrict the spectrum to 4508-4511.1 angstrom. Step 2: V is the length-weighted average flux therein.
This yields 14.5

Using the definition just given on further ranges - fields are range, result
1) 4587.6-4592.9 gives 13.7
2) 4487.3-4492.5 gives 14.2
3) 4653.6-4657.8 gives 14.6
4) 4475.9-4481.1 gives 13.8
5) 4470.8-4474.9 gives 14.4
